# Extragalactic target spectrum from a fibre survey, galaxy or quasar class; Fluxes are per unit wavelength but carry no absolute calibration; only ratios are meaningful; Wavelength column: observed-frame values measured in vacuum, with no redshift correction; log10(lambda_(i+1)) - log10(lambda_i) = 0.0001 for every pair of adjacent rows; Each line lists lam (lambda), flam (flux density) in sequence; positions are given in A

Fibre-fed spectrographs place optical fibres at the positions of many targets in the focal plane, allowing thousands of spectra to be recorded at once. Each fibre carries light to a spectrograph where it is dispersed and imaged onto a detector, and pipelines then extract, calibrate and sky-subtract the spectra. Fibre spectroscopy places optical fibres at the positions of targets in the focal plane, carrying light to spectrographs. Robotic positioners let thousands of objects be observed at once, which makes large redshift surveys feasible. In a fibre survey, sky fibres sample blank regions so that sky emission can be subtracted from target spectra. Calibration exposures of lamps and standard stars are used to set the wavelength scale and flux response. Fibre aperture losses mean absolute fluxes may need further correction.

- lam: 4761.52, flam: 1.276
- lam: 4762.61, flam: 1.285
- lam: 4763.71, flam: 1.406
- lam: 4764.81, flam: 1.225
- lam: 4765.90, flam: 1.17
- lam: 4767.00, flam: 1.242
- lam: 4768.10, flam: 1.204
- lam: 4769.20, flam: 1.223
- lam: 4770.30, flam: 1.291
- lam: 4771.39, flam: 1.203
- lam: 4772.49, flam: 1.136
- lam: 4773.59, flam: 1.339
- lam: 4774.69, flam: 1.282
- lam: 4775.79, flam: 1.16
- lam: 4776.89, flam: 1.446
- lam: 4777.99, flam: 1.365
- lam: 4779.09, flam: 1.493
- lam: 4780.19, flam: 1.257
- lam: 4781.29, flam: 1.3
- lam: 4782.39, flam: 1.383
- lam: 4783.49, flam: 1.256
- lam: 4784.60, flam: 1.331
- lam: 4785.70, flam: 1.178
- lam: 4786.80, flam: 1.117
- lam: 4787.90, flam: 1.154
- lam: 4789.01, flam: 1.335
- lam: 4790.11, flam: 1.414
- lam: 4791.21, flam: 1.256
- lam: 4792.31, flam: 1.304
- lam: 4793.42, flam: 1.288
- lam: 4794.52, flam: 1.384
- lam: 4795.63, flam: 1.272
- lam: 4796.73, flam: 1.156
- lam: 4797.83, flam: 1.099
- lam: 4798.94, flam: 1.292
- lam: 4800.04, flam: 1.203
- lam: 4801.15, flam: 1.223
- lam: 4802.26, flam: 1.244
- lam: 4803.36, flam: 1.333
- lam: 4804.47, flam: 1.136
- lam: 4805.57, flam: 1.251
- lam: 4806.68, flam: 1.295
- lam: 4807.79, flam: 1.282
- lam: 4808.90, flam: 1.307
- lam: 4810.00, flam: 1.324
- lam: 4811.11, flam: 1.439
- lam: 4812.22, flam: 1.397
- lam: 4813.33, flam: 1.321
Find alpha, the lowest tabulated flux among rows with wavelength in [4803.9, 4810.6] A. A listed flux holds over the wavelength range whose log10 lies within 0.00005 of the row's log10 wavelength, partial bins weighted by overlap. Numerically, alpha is 1.136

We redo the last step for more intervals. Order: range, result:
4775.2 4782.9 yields 1.16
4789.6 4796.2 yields 1.256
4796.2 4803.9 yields 1.099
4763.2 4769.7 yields 1.17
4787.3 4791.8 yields 1.154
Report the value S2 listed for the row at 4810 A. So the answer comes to 1.324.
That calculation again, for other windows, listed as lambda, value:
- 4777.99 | 1.365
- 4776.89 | 1.446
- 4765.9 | 1.17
